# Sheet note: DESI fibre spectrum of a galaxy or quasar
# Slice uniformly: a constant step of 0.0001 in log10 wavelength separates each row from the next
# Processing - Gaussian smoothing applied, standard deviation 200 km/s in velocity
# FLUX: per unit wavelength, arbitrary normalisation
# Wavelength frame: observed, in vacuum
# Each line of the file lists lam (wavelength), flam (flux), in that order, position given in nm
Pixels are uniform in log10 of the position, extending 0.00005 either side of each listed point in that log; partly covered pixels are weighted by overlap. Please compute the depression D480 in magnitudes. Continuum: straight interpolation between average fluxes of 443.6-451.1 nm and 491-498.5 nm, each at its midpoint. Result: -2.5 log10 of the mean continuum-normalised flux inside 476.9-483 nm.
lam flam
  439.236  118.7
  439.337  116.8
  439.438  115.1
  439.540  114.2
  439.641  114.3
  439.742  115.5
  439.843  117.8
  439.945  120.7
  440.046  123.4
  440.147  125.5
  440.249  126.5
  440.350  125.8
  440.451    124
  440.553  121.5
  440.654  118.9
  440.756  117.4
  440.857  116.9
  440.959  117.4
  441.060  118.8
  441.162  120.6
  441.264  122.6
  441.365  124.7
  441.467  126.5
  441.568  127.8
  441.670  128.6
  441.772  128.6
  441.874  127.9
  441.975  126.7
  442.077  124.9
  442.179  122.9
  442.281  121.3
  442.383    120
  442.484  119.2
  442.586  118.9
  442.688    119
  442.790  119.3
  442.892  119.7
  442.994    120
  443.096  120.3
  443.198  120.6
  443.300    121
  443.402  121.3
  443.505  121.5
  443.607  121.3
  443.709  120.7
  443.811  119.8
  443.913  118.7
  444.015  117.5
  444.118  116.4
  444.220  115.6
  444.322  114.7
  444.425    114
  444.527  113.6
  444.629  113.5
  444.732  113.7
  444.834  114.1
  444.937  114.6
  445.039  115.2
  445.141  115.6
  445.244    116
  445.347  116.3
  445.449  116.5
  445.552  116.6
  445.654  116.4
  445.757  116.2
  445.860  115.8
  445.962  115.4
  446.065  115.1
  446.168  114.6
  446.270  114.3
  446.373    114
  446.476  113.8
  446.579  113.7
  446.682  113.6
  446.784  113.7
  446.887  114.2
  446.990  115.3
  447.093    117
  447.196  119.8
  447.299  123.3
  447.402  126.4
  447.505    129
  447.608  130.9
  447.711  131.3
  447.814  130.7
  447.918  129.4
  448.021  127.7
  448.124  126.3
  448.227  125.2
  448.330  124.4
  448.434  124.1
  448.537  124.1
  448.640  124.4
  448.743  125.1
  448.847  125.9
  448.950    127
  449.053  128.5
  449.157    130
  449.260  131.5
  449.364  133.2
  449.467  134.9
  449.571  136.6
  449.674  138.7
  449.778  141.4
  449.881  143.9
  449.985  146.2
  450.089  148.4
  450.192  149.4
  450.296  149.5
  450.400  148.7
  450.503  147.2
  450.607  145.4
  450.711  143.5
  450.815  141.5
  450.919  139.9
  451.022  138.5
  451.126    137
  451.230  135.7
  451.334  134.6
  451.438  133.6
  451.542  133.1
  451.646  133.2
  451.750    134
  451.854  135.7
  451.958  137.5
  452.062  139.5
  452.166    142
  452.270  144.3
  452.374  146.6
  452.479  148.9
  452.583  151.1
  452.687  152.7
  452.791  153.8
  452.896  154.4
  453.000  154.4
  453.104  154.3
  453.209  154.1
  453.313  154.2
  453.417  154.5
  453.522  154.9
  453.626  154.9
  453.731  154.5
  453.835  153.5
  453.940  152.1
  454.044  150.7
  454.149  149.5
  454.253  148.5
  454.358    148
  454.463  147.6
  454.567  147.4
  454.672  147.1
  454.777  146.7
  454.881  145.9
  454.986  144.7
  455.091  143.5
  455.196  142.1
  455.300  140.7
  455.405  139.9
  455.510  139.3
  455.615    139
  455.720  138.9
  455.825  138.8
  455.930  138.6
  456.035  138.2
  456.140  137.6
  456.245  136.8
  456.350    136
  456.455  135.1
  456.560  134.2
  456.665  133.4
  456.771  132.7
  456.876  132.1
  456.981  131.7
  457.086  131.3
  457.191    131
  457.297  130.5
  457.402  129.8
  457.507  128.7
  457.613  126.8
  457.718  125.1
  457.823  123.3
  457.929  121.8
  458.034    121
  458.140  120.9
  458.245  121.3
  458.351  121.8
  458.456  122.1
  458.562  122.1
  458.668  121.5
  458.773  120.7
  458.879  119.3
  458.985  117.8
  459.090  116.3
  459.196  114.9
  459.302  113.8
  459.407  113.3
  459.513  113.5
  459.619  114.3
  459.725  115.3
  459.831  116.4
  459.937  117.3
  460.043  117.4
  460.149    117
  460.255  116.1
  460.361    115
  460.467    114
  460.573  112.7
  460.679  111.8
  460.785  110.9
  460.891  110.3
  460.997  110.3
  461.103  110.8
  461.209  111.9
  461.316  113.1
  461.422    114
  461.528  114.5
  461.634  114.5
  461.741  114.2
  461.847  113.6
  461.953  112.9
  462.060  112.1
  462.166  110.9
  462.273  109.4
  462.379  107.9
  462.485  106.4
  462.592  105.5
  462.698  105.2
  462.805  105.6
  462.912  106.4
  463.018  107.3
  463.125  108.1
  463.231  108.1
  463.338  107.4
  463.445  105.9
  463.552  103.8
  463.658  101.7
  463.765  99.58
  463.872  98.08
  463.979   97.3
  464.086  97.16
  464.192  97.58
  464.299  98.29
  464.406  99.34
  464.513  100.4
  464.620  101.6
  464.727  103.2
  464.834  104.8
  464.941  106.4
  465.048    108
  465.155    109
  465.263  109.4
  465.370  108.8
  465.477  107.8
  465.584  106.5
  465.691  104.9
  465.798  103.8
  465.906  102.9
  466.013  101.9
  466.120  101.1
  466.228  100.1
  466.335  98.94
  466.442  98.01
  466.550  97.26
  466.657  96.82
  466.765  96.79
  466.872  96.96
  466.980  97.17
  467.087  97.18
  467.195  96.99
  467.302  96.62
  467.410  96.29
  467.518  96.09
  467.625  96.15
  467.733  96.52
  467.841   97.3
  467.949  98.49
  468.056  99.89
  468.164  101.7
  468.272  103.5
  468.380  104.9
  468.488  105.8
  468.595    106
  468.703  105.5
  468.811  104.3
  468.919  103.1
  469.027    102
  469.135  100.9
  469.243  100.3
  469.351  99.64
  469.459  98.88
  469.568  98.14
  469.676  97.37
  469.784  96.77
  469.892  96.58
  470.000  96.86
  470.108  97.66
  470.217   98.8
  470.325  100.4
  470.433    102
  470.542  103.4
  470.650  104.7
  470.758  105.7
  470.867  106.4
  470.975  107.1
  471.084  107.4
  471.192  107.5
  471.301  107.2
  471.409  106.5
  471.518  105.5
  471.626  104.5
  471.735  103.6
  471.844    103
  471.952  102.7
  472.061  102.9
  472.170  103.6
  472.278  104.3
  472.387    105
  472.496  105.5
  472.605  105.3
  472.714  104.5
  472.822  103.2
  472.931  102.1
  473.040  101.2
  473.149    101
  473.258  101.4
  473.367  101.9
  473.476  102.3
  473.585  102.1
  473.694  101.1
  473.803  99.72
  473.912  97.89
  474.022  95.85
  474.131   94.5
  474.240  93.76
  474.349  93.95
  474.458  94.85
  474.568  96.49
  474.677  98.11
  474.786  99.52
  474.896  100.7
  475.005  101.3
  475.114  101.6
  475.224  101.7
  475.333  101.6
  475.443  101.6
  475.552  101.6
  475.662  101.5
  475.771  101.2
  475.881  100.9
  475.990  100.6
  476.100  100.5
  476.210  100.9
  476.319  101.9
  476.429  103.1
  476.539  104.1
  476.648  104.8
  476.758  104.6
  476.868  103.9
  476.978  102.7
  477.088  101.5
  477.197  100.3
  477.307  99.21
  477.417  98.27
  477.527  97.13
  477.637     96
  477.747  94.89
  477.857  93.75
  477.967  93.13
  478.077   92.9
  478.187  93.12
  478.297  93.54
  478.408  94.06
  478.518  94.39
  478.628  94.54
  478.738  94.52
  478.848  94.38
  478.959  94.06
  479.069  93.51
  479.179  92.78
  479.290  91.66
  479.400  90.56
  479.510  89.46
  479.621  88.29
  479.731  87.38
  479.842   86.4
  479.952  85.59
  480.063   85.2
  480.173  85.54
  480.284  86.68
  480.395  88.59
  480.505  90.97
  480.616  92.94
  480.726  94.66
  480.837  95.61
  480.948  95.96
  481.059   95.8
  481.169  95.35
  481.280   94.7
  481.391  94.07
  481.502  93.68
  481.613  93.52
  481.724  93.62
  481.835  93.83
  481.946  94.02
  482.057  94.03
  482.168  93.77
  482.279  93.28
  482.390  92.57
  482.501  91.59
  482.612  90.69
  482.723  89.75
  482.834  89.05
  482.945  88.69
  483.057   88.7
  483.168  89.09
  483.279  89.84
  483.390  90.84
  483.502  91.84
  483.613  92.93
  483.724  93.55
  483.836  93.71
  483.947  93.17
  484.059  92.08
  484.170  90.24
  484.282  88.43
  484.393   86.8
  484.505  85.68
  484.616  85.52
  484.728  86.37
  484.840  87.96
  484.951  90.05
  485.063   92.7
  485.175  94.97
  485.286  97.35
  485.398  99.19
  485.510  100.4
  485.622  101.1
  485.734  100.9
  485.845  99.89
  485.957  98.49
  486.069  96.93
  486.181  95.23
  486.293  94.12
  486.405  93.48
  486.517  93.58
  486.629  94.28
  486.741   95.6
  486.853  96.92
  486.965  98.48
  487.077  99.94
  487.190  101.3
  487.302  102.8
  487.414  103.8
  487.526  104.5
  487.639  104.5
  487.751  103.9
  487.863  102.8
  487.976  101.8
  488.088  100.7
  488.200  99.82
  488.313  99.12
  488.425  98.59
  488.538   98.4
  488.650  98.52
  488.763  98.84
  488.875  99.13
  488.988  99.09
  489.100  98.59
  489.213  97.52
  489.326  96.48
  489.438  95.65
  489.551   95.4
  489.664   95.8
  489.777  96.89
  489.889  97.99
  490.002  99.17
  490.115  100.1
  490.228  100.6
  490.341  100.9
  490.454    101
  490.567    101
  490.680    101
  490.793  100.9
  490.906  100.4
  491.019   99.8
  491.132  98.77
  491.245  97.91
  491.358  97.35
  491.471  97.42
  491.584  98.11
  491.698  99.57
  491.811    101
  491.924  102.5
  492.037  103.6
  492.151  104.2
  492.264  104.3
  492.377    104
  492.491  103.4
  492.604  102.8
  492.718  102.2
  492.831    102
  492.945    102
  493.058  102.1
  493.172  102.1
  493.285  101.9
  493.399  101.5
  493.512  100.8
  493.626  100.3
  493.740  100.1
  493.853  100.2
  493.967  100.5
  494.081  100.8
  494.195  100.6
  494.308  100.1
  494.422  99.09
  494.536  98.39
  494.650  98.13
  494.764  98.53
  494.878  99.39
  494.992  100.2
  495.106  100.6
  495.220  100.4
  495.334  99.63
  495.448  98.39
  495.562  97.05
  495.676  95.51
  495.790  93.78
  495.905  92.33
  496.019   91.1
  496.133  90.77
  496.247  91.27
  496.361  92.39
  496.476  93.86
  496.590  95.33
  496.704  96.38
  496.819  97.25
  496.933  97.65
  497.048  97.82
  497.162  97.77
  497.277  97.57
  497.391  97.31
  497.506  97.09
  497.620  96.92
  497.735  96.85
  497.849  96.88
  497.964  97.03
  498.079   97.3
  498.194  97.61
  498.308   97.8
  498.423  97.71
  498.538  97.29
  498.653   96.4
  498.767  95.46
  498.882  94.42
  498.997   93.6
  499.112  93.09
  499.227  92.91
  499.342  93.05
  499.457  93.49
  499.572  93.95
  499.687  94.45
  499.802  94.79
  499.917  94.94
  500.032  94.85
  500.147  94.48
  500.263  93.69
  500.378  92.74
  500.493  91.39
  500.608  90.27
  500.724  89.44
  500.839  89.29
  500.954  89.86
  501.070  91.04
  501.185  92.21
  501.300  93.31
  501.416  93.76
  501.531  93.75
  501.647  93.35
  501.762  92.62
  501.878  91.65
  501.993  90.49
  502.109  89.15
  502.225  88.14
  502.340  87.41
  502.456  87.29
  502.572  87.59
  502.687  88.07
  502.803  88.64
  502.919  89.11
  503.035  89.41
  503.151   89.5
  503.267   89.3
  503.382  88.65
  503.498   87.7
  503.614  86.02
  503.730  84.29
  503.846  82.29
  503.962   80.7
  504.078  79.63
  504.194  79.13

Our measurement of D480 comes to 0.152 mag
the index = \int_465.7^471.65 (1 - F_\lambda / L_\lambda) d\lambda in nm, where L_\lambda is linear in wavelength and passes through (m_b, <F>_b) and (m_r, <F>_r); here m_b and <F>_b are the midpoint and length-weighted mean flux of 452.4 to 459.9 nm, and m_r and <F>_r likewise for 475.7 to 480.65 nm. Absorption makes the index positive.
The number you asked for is 0.62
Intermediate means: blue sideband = 136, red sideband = 95.2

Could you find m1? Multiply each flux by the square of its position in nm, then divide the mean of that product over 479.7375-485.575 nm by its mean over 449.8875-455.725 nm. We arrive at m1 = 0.7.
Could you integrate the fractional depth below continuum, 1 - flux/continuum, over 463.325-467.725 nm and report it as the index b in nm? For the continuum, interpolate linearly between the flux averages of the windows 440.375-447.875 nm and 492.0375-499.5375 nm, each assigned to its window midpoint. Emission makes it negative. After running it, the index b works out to 0.38 nm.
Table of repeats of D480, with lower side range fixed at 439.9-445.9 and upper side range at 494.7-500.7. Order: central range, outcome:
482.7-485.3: 0.129 mag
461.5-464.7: 0.054 mag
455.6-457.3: -0.185 mag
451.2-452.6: -0.198 mag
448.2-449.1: -0.073 mag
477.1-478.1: 0.086 mag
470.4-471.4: 0.017 mag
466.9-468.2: 0.121 mag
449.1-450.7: -0.210 mag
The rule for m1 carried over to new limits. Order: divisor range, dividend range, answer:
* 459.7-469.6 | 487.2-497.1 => 1.06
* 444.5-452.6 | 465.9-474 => 0.86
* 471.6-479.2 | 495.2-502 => 1.04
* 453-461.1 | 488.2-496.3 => 0.88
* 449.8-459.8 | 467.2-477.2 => 0.80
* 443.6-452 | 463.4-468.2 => 0.86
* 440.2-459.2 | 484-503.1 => 0.89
